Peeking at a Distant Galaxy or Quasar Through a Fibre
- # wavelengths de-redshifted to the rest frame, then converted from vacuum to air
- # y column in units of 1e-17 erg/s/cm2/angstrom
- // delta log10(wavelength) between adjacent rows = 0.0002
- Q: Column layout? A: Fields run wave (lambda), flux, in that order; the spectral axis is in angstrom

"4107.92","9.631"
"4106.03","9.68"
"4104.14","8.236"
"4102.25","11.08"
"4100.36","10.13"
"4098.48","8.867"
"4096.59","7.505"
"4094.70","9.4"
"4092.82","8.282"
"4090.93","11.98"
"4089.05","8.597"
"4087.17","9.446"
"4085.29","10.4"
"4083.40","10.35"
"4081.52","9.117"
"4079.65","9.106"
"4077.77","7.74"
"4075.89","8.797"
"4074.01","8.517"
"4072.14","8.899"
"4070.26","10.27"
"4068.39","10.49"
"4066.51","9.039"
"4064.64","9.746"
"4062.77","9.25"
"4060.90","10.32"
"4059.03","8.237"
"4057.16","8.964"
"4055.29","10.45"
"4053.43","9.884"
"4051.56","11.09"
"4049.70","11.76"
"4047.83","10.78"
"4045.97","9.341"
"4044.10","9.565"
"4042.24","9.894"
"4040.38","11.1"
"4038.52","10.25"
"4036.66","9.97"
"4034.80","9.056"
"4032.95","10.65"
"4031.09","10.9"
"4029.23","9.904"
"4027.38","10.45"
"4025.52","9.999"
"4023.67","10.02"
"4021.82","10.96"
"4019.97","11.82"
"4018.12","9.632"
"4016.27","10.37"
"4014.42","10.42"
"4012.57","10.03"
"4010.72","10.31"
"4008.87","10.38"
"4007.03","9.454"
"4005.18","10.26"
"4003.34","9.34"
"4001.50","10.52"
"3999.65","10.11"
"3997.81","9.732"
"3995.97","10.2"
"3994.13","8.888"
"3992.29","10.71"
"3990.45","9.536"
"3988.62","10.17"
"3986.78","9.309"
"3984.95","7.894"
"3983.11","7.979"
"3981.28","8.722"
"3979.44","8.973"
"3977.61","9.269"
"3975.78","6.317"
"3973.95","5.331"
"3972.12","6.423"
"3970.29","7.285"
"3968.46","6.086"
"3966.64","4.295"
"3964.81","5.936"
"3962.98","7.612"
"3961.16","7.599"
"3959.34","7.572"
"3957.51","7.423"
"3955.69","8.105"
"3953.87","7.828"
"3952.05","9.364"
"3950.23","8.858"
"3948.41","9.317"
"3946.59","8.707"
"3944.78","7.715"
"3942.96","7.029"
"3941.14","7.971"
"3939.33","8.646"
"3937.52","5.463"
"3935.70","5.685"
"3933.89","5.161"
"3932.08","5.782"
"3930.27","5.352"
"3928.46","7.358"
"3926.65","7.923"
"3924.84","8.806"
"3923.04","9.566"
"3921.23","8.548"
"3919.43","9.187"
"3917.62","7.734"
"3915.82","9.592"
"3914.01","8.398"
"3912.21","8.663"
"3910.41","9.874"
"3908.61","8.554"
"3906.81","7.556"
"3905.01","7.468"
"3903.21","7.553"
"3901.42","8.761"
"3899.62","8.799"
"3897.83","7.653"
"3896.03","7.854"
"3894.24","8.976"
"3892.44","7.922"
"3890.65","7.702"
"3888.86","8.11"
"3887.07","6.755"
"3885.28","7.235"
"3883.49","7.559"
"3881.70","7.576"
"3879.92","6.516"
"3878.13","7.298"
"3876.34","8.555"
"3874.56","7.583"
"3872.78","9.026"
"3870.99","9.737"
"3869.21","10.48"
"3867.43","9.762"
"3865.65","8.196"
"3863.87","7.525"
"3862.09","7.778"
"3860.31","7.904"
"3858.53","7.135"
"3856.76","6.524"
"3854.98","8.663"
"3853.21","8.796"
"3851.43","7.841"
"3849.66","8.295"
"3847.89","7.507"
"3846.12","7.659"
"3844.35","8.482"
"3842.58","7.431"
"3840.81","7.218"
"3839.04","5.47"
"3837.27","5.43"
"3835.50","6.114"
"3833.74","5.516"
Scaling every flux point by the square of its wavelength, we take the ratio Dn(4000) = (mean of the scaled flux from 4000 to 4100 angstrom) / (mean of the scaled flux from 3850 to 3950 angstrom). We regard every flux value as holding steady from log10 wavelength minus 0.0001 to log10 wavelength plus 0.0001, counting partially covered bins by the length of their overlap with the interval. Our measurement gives 1.33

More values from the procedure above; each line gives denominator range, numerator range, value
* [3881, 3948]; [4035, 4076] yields 1.35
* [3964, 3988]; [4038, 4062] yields 1.44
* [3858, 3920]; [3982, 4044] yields 1.30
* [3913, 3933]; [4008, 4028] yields 1.36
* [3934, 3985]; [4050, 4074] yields 1.38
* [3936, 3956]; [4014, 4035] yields 1.35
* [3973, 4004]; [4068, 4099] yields 1.08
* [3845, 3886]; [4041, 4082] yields 1.32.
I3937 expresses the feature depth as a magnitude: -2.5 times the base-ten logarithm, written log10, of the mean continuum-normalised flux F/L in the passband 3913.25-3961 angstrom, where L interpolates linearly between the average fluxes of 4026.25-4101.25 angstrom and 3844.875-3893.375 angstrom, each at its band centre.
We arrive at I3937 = 0.10 mag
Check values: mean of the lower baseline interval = 7.99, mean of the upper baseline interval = 9.71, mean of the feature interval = 7.81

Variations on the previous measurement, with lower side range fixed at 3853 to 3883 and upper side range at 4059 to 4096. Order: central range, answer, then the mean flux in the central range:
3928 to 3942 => 0.32 mag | 6.4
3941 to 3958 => 0.05 mag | 8.26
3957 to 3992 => 0.16 mag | 7.63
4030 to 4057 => -0.12 mag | 10.3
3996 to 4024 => -0.14 mag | 10.2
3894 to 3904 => 0.01 mag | 8.23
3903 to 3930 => 0.01 mag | 8.4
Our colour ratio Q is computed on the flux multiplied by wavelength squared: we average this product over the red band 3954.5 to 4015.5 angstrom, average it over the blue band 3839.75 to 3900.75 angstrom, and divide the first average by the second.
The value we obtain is 1.14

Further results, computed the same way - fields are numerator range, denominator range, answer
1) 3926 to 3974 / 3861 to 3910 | 0.91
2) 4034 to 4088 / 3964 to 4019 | 1.14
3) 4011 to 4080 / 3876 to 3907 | 1.38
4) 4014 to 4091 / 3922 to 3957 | 1.38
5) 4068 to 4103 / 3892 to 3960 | 1.28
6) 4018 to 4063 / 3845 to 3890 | 1.39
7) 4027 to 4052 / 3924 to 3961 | 1.44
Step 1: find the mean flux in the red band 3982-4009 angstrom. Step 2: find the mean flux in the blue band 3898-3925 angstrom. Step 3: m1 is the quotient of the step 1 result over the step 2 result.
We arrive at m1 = 1.12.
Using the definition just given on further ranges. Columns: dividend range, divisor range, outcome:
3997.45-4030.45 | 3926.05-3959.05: 1.38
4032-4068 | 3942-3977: 1.36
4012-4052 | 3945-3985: 1.37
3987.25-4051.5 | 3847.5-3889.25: 1.27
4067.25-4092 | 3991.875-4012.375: 0.95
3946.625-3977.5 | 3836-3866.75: 0.97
